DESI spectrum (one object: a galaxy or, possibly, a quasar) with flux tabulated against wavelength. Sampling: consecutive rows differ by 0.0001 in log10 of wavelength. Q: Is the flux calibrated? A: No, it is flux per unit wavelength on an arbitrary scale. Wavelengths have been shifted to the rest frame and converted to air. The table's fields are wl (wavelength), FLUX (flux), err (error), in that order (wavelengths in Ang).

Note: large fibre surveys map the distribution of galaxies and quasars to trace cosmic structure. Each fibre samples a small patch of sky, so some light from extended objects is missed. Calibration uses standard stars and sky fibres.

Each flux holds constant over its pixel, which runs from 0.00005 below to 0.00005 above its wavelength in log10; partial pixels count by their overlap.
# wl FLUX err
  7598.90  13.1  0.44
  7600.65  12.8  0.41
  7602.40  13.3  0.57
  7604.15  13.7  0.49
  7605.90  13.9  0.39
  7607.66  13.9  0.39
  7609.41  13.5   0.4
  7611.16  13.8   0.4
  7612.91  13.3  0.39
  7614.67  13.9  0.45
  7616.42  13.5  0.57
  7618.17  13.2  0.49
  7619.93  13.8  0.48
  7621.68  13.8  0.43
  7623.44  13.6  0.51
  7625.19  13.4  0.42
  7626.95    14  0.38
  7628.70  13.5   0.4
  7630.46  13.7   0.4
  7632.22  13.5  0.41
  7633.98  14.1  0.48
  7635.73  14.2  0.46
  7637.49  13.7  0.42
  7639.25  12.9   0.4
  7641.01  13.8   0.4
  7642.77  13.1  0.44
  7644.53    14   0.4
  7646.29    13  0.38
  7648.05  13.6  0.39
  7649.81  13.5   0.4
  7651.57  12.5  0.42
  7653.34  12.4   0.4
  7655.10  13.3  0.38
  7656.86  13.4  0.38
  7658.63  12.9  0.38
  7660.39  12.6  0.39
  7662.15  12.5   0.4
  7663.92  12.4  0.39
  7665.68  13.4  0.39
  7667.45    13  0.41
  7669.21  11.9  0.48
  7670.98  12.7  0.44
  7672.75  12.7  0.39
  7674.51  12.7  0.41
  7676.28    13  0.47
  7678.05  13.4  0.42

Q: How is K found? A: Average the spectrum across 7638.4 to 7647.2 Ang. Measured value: 13.4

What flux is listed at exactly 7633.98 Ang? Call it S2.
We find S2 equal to 14.1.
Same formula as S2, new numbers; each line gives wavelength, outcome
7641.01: 13.8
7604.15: 13.7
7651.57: 12.5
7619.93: 13.8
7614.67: 13.9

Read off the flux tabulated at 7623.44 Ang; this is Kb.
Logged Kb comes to 13.6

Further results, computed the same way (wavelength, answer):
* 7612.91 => 13.3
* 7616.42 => 13.5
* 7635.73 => 14.2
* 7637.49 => 13.7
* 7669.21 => 11.9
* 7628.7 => 13.5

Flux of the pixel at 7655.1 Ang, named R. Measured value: 13.3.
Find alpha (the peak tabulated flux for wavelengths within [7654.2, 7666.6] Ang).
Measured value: 13.4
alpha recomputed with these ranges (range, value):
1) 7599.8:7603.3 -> 13.3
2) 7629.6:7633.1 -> 13.7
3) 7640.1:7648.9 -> 14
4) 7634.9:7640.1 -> 14.2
